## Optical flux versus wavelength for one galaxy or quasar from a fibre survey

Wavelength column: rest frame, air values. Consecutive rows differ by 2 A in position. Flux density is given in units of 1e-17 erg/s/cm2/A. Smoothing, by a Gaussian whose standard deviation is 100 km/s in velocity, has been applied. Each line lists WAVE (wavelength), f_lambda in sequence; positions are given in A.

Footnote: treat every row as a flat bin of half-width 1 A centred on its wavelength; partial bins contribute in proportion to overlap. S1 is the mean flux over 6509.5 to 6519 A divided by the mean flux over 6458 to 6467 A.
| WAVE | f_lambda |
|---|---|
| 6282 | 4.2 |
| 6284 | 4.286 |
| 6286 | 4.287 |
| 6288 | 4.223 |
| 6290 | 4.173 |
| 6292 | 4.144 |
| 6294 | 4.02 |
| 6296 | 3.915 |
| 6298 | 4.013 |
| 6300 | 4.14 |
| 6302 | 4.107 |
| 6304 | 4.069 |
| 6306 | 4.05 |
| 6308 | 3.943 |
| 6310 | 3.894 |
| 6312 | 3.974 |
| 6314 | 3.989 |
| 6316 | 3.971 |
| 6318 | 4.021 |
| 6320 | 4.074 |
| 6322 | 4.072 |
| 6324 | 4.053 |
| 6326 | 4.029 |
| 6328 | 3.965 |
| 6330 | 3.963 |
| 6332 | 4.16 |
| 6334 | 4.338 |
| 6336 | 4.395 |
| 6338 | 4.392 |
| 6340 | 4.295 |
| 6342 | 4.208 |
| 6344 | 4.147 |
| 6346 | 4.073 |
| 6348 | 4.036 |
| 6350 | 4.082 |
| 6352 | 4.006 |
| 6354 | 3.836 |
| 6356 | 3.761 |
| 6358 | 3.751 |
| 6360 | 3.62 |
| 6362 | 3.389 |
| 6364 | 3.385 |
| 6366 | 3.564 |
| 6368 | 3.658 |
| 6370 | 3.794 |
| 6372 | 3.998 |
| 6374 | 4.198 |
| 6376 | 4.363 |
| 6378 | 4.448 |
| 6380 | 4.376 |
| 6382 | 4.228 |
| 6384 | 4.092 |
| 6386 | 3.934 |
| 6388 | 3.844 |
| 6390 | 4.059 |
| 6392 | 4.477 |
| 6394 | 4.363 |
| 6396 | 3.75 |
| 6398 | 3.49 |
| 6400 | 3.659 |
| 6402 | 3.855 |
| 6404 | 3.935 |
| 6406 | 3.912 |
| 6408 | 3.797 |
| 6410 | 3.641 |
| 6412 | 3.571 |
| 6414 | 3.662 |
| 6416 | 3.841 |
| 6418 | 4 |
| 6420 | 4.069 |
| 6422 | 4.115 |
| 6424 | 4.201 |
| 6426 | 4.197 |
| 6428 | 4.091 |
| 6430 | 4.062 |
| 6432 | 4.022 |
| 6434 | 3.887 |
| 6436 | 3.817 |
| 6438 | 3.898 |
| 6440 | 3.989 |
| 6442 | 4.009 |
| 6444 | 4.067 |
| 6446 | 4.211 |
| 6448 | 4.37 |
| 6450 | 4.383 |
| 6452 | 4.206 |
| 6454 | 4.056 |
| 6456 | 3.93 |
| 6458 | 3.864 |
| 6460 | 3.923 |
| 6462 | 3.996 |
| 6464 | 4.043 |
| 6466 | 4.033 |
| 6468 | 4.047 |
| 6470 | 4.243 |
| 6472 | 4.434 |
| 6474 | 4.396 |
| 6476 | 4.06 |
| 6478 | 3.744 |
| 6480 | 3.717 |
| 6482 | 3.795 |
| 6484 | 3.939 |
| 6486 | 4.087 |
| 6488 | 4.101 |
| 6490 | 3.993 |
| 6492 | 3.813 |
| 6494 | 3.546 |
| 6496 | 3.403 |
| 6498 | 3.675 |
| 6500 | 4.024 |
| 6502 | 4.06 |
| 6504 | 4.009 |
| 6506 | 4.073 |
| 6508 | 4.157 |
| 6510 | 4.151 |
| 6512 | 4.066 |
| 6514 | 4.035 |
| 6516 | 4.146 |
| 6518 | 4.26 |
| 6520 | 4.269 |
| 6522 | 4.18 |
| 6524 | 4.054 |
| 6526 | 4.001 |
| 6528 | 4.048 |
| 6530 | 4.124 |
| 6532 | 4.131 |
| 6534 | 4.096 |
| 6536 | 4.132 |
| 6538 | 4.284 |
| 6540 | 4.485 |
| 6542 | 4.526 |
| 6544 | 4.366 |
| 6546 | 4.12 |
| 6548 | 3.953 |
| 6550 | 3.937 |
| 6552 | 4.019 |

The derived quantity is 1.0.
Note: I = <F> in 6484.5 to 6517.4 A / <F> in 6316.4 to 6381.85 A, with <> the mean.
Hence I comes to 0.99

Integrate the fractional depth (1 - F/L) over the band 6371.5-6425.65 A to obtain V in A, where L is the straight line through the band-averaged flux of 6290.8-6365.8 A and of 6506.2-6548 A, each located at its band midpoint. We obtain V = 0.9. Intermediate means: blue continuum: 4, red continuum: 4.17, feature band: 4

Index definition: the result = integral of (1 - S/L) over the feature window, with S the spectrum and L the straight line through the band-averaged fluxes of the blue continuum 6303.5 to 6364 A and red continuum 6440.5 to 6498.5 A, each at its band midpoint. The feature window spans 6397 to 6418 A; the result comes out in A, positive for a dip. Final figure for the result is 1.4 A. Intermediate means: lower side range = 4.01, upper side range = 4.01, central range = 3.75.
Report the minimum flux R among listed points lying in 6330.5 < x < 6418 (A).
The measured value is 3.385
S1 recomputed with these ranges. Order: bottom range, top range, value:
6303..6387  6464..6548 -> 1.01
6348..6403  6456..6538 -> 1.02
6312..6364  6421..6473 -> 1.02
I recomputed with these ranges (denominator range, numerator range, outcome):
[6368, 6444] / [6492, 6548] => 1.02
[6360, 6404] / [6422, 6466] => 1.03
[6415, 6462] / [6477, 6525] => 0.98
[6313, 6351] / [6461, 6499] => 0.96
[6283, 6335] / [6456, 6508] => 0.97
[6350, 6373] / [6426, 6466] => 1.09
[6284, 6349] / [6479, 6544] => 0.99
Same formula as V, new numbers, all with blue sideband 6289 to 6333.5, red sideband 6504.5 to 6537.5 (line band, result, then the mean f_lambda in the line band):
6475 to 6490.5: 0.7 A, 3.93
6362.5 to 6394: 0.3 A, 4.03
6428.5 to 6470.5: 0.5 A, 4.05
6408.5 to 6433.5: 0.8 A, 3.95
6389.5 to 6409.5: 0.8 A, 3.92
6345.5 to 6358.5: 0.4 A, 3.94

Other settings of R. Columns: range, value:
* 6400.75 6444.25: 3.571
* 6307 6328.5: 3.894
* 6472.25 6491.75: 3.717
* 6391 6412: 3.49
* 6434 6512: 3.403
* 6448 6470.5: 3.864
